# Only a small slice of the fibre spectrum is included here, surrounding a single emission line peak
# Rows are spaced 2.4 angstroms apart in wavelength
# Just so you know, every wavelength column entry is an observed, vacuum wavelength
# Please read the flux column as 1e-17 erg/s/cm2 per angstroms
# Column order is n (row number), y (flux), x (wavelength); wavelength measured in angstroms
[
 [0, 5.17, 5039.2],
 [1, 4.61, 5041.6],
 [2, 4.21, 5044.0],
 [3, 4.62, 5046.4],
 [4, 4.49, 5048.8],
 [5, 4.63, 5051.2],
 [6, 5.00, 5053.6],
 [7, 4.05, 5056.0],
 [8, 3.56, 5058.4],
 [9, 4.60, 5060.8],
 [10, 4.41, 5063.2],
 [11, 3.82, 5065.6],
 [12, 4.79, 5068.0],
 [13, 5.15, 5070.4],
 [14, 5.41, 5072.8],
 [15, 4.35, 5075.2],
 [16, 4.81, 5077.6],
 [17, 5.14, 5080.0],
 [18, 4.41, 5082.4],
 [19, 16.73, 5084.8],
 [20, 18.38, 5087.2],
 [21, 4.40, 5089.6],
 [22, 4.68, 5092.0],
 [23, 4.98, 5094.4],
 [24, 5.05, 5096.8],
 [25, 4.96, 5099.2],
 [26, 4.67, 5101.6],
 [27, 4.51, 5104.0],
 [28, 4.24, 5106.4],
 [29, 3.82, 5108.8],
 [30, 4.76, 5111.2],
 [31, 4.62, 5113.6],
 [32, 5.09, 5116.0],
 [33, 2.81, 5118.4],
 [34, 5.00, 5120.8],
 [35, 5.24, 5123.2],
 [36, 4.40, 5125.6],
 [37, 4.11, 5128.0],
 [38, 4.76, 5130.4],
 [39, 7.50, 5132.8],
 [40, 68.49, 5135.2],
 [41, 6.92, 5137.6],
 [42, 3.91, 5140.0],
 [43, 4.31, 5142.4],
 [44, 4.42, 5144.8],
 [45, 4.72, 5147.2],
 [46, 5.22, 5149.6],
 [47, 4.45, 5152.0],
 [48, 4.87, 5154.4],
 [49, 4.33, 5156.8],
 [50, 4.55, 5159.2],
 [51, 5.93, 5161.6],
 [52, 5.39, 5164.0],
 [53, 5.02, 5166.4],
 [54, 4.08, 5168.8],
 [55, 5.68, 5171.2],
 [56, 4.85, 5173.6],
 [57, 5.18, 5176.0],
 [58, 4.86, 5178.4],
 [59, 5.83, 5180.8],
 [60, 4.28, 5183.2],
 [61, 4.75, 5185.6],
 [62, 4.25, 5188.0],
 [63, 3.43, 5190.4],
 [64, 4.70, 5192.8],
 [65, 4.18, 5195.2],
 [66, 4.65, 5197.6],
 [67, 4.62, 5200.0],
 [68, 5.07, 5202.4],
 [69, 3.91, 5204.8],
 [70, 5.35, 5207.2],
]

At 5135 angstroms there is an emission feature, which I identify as [O III] 5007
